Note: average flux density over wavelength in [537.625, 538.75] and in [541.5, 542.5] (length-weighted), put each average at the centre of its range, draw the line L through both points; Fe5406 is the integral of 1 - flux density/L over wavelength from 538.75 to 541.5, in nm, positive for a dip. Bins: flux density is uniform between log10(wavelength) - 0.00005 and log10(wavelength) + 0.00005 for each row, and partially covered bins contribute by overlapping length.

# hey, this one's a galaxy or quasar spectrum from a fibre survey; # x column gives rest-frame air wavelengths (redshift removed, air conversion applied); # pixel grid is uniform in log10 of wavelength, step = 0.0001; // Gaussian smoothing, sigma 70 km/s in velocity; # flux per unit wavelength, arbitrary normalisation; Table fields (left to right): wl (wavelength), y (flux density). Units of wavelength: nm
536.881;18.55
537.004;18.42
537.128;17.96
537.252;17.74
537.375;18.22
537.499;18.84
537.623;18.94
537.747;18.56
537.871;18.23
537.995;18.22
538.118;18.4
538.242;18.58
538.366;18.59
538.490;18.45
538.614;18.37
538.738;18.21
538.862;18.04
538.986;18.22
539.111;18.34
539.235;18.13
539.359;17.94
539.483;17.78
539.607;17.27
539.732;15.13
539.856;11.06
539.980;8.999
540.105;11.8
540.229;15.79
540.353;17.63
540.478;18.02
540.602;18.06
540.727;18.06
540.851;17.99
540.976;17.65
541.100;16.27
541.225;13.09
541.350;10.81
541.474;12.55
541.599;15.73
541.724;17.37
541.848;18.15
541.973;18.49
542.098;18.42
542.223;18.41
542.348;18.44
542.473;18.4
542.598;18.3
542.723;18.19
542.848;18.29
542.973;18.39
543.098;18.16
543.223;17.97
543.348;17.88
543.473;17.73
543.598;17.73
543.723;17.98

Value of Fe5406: 0.33 nm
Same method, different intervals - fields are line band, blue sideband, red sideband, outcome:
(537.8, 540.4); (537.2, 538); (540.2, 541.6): 0.08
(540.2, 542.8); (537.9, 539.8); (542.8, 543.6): 0.15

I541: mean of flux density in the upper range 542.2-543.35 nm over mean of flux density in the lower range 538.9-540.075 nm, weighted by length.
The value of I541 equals 1.2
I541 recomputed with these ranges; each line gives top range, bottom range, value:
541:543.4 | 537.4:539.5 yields 0.93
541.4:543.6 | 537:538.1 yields 0.96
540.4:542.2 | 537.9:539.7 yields 0.91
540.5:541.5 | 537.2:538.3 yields 0.86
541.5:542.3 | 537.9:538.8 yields 0.95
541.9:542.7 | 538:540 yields 1.07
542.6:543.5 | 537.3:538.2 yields 0.98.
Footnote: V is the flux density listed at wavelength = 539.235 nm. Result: 18.13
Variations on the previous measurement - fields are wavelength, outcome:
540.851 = 17.99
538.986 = 18.22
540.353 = 17.63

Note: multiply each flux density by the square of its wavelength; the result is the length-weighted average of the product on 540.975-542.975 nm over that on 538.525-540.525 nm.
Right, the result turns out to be 1.04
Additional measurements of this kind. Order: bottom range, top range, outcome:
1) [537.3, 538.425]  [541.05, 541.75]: 0.77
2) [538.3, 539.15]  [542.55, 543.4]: 1.01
